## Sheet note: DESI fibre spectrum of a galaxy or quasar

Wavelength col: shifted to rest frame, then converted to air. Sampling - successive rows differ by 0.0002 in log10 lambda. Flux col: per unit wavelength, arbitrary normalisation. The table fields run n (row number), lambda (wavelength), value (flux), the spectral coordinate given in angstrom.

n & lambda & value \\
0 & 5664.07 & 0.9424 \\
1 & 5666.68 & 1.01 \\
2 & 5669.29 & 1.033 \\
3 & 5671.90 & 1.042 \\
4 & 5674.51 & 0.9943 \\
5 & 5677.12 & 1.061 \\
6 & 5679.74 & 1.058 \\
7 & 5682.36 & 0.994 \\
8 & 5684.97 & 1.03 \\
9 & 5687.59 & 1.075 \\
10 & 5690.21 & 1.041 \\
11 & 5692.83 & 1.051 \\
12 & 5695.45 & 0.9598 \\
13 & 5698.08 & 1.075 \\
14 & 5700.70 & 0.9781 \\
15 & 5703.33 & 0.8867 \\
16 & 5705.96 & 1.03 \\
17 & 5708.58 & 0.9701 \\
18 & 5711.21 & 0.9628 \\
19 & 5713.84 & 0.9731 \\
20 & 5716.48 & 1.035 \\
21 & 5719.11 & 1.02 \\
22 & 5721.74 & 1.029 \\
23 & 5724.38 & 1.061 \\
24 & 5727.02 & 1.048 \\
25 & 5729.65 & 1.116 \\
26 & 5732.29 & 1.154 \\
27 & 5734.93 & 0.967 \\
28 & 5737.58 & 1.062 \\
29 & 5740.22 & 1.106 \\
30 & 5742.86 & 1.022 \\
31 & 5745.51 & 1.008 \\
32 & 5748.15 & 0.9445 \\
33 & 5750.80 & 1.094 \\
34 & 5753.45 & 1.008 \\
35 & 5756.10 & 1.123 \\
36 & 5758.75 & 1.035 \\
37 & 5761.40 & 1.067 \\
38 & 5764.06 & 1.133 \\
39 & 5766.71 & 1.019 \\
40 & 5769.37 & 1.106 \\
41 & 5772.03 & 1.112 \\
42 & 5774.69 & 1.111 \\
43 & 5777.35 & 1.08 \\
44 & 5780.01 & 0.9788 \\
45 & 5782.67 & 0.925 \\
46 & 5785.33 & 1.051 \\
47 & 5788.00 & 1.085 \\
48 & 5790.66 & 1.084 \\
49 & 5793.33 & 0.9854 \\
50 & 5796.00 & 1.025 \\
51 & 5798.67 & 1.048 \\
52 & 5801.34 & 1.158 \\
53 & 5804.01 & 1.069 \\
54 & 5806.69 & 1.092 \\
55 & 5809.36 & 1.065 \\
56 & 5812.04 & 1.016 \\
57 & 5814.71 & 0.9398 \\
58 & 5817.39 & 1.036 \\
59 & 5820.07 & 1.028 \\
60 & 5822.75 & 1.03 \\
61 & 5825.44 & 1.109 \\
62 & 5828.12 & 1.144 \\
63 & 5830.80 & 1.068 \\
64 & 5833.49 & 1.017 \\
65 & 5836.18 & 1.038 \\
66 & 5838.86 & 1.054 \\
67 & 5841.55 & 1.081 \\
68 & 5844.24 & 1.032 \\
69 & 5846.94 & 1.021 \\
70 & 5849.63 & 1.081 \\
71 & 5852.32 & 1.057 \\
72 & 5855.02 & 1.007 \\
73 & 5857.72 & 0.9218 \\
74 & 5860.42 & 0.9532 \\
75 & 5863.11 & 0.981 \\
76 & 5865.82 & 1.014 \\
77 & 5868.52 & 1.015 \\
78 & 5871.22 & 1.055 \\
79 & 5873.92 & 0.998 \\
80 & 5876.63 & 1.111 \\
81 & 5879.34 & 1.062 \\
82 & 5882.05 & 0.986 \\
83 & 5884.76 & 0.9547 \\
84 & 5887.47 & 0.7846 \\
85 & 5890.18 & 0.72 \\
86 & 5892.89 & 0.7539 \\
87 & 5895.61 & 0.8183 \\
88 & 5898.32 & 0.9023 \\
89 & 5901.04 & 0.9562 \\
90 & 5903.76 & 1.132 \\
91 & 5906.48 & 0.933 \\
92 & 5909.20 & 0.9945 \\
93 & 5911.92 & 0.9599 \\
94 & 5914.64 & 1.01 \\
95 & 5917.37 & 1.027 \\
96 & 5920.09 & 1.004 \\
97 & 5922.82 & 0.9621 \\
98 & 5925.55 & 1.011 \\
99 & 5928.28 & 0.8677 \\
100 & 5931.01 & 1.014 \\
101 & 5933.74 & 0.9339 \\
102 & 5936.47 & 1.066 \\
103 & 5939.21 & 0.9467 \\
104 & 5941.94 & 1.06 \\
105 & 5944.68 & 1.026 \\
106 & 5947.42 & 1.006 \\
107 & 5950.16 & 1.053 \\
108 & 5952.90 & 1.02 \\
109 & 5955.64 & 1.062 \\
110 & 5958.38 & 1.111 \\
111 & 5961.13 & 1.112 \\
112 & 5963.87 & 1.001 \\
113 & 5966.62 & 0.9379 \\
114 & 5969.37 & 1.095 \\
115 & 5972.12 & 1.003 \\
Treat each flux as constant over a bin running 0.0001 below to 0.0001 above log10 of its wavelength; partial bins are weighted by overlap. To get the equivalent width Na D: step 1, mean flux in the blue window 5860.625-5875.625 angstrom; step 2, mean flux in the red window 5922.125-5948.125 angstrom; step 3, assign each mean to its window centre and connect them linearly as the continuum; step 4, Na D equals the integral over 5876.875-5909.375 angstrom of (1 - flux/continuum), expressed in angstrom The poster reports 2.7 angstrom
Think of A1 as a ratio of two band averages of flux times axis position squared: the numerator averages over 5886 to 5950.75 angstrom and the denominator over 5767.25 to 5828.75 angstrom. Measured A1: 0.9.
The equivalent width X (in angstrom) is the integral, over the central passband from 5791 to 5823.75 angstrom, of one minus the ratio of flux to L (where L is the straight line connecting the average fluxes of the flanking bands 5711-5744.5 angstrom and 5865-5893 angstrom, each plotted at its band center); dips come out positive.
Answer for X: -1.4 angstrom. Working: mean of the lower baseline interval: 1.04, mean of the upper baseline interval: 0.958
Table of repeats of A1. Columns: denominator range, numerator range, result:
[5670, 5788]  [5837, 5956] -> 1.01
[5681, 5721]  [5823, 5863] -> 1.09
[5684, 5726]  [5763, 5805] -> 1.08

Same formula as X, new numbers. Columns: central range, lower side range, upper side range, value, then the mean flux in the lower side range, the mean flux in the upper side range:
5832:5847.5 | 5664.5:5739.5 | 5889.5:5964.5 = -0.65 angstrom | 1.03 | 0.983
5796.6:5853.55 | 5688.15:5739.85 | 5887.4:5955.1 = -3.69 angstrom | 1.02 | 0.963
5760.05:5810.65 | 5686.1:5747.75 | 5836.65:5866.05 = -1.99 angstrom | 1.03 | 1.02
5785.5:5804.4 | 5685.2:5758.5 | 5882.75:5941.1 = -1.29 angstrom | 1.03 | 0.942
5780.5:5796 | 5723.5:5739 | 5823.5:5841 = 0.67 angstrom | 1.07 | 1.07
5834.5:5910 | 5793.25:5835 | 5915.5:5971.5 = 4.21 angstrom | 1.05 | 1.02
